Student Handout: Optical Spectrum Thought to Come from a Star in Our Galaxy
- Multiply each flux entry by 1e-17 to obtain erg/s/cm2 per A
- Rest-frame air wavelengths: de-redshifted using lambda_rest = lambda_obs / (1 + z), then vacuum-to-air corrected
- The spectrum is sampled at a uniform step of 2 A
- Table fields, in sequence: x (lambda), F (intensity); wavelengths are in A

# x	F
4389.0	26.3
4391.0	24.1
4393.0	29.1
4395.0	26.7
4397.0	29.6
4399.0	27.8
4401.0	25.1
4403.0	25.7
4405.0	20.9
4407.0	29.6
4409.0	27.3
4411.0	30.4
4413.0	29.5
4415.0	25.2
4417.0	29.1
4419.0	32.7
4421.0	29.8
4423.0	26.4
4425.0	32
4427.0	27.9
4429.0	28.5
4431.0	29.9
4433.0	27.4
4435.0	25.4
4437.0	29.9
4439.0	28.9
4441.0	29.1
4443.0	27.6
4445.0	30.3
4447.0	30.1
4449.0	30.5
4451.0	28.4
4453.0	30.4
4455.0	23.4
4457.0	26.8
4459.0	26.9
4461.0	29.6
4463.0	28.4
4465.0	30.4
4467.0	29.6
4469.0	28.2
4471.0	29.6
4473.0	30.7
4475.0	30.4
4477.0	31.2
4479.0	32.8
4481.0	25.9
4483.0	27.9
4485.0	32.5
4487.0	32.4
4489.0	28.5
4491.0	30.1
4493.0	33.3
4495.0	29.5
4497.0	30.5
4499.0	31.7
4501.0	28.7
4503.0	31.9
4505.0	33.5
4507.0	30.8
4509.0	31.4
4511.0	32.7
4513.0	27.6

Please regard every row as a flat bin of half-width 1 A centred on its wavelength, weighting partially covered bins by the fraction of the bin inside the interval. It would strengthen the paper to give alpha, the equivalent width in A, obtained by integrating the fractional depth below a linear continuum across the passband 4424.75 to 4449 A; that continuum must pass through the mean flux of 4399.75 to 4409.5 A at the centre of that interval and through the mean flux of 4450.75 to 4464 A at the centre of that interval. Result -1.80 A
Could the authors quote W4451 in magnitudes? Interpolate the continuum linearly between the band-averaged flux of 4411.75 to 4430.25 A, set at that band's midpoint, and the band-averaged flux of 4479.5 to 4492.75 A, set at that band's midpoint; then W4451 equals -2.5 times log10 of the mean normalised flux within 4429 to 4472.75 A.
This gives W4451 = 0.03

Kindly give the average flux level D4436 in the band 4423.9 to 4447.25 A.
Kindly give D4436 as 28.9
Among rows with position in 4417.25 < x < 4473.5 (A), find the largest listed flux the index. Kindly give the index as 32.7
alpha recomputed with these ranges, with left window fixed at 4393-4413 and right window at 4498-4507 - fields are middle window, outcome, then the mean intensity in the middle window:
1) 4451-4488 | 0.9 A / 29.3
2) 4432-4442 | 0.2 A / 28.1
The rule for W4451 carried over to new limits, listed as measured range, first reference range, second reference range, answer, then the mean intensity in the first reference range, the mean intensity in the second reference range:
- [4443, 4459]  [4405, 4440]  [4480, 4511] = 0.04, 28.6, 30.6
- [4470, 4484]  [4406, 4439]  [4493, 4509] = 0.02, 28.8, 31.1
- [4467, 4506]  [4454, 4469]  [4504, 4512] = -0.01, 27.9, 32.1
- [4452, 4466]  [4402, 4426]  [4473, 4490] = 0.06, 28.2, 30.2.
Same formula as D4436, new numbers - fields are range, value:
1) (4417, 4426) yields 30.1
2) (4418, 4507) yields 29.6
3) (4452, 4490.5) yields 29.3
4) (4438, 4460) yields 28.4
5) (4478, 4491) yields 30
